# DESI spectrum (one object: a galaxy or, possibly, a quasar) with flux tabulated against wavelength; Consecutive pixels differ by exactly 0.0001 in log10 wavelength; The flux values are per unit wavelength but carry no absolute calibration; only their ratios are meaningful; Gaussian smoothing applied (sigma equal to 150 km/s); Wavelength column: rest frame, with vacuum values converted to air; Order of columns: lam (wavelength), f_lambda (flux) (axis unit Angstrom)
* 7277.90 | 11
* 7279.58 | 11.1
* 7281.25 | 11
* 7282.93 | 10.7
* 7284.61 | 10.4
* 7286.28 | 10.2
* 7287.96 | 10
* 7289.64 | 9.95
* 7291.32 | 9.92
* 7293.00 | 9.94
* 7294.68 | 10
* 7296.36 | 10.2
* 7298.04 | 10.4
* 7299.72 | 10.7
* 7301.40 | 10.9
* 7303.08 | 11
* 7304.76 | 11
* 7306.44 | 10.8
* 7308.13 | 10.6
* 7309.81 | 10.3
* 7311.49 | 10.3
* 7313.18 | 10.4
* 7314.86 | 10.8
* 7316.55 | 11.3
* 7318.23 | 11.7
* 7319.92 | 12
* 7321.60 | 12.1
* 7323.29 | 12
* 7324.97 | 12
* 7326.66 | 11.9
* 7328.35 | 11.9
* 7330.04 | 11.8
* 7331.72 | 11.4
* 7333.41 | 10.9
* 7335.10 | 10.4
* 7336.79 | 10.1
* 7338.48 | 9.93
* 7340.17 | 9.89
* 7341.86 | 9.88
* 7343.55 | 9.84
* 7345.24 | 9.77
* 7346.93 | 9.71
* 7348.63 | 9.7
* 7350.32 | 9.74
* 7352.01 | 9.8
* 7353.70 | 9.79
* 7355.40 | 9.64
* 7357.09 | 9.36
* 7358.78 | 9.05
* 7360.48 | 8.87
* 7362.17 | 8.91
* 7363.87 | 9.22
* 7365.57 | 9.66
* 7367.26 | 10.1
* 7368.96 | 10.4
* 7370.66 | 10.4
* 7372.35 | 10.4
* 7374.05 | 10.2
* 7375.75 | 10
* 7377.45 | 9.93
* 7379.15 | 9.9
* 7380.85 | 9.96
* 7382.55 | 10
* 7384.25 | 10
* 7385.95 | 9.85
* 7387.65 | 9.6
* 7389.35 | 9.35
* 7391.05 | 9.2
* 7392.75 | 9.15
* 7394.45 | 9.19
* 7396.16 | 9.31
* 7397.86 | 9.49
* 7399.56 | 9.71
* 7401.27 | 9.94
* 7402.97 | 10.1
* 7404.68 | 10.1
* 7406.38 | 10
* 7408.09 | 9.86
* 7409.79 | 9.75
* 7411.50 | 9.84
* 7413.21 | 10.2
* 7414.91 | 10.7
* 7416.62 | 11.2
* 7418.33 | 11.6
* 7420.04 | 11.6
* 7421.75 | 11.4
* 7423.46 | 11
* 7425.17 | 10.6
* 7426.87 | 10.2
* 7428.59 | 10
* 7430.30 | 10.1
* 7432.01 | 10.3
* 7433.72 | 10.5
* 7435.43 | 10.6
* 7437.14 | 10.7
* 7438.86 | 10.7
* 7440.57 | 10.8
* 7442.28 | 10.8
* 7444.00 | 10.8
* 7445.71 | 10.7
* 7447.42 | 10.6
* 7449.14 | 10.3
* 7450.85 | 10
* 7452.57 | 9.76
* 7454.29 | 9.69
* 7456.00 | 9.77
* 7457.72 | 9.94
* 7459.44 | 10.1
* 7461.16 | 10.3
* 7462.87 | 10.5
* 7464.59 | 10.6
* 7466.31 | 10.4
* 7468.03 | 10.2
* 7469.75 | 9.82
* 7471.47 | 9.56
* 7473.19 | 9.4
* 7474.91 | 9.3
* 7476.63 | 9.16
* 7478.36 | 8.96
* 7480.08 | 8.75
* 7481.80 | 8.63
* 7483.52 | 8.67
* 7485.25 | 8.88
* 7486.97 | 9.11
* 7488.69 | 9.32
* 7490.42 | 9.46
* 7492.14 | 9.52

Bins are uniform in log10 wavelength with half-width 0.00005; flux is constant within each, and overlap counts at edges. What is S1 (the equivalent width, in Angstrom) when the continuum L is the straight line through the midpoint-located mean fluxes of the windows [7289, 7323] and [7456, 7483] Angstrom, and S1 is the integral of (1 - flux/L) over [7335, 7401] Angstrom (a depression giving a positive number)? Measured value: 4.0 Angstrom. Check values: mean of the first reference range 10.7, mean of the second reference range 9.7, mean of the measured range 9.72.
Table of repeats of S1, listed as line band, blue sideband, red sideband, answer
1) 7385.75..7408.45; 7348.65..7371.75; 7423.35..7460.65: 0.8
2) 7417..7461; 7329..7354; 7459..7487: -3.5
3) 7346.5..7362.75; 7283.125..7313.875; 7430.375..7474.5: 1.4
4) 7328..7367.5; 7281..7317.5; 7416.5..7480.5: 1.8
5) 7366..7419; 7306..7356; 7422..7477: 2.4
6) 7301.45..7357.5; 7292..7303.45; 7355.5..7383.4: -3.0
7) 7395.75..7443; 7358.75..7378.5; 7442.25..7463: -1.7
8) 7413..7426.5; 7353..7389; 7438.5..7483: -1.6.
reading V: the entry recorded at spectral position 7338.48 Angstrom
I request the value 9.93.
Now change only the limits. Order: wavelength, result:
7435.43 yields 10.6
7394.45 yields 9.19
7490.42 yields 9.46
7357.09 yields 9.36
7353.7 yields 9.79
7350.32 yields 9.74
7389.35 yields 9.35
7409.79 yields 9.75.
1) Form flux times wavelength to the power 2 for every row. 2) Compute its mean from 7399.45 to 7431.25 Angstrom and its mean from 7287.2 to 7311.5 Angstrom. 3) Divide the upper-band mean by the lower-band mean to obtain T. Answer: 1.0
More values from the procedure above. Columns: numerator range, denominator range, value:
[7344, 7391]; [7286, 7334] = 0.91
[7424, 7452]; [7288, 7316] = 1.04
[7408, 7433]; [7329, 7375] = 1.08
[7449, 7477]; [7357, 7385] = 1.04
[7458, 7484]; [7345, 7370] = 1.04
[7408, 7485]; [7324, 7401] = 1.04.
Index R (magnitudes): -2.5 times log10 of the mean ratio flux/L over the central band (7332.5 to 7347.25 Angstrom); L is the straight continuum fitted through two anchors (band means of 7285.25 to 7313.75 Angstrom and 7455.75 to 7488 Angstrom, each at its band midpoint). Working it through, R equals 0.01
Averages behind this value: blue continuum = 10.4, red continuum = 9.58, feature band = 10.1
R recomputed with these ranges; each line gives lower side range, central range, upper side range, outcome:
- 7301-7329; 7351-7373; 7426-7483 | 0.12 mag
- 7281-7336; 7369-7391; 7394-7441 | 0.06 mag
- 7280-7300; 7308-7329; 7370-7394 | -0.12 mag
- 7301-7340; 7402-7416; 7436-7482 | 0.03 mag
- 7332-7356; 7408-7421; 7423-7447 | -0.02 mag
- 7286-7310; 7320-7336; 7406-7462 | -0.12 mag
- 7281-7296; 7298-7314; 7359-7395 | -0.06 mag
